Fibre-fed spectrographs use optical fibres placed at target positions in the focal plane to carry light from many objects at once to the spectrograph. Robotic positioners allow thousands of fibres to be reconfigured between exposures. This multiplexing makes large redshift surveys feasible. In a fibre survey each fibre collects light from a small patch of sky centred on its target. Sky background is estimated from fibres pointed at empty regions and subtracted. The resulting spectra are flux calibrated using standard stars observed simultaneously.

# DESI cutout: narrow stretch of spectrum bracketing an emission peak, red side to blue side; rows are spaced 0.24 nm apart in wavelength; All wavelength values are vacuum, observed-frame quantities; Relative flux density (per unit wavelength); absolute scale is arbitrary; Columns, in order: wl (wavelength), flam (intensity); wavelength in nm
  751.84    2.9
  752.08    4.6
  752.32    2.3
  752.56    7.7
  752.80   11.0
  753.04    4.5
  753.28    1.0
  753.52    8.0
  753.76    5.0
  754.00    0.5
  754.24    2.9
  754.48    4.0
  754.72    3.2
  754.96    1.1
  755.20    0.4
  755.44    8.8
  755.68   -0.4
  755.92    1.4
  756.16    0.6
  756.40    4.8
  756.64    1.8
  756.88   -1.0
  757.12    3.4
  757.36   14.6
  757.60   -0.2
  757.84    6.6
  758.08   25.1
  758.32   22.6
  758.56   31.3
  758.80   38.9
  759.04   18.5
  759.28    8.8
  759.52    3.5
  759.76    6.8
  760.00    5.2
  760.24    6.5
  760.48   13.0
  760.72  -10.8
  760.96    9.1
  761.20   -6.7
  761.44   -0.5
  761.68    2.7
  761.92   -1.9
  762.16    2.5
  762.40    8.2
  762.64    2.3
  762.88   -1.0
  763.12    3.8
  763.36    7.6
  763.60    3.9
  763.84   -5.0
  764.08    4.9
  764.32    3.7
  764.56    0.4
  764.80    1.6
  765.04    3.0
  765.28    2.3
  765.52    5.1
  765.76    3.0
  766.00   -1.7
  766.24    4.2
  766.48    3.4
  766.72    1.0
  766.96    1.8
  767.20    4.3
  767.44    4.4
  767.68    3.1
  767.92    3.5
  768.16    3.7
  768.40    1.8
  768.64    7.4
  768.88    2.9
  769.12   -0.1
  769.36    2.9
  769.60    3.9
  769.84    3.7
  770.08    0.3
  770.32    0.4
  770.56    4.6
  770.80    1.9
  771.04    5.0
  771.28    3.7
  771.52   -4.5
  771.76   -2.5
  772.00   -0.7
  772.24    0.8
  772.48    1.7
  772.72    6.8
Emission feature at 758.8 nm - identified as [O II]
